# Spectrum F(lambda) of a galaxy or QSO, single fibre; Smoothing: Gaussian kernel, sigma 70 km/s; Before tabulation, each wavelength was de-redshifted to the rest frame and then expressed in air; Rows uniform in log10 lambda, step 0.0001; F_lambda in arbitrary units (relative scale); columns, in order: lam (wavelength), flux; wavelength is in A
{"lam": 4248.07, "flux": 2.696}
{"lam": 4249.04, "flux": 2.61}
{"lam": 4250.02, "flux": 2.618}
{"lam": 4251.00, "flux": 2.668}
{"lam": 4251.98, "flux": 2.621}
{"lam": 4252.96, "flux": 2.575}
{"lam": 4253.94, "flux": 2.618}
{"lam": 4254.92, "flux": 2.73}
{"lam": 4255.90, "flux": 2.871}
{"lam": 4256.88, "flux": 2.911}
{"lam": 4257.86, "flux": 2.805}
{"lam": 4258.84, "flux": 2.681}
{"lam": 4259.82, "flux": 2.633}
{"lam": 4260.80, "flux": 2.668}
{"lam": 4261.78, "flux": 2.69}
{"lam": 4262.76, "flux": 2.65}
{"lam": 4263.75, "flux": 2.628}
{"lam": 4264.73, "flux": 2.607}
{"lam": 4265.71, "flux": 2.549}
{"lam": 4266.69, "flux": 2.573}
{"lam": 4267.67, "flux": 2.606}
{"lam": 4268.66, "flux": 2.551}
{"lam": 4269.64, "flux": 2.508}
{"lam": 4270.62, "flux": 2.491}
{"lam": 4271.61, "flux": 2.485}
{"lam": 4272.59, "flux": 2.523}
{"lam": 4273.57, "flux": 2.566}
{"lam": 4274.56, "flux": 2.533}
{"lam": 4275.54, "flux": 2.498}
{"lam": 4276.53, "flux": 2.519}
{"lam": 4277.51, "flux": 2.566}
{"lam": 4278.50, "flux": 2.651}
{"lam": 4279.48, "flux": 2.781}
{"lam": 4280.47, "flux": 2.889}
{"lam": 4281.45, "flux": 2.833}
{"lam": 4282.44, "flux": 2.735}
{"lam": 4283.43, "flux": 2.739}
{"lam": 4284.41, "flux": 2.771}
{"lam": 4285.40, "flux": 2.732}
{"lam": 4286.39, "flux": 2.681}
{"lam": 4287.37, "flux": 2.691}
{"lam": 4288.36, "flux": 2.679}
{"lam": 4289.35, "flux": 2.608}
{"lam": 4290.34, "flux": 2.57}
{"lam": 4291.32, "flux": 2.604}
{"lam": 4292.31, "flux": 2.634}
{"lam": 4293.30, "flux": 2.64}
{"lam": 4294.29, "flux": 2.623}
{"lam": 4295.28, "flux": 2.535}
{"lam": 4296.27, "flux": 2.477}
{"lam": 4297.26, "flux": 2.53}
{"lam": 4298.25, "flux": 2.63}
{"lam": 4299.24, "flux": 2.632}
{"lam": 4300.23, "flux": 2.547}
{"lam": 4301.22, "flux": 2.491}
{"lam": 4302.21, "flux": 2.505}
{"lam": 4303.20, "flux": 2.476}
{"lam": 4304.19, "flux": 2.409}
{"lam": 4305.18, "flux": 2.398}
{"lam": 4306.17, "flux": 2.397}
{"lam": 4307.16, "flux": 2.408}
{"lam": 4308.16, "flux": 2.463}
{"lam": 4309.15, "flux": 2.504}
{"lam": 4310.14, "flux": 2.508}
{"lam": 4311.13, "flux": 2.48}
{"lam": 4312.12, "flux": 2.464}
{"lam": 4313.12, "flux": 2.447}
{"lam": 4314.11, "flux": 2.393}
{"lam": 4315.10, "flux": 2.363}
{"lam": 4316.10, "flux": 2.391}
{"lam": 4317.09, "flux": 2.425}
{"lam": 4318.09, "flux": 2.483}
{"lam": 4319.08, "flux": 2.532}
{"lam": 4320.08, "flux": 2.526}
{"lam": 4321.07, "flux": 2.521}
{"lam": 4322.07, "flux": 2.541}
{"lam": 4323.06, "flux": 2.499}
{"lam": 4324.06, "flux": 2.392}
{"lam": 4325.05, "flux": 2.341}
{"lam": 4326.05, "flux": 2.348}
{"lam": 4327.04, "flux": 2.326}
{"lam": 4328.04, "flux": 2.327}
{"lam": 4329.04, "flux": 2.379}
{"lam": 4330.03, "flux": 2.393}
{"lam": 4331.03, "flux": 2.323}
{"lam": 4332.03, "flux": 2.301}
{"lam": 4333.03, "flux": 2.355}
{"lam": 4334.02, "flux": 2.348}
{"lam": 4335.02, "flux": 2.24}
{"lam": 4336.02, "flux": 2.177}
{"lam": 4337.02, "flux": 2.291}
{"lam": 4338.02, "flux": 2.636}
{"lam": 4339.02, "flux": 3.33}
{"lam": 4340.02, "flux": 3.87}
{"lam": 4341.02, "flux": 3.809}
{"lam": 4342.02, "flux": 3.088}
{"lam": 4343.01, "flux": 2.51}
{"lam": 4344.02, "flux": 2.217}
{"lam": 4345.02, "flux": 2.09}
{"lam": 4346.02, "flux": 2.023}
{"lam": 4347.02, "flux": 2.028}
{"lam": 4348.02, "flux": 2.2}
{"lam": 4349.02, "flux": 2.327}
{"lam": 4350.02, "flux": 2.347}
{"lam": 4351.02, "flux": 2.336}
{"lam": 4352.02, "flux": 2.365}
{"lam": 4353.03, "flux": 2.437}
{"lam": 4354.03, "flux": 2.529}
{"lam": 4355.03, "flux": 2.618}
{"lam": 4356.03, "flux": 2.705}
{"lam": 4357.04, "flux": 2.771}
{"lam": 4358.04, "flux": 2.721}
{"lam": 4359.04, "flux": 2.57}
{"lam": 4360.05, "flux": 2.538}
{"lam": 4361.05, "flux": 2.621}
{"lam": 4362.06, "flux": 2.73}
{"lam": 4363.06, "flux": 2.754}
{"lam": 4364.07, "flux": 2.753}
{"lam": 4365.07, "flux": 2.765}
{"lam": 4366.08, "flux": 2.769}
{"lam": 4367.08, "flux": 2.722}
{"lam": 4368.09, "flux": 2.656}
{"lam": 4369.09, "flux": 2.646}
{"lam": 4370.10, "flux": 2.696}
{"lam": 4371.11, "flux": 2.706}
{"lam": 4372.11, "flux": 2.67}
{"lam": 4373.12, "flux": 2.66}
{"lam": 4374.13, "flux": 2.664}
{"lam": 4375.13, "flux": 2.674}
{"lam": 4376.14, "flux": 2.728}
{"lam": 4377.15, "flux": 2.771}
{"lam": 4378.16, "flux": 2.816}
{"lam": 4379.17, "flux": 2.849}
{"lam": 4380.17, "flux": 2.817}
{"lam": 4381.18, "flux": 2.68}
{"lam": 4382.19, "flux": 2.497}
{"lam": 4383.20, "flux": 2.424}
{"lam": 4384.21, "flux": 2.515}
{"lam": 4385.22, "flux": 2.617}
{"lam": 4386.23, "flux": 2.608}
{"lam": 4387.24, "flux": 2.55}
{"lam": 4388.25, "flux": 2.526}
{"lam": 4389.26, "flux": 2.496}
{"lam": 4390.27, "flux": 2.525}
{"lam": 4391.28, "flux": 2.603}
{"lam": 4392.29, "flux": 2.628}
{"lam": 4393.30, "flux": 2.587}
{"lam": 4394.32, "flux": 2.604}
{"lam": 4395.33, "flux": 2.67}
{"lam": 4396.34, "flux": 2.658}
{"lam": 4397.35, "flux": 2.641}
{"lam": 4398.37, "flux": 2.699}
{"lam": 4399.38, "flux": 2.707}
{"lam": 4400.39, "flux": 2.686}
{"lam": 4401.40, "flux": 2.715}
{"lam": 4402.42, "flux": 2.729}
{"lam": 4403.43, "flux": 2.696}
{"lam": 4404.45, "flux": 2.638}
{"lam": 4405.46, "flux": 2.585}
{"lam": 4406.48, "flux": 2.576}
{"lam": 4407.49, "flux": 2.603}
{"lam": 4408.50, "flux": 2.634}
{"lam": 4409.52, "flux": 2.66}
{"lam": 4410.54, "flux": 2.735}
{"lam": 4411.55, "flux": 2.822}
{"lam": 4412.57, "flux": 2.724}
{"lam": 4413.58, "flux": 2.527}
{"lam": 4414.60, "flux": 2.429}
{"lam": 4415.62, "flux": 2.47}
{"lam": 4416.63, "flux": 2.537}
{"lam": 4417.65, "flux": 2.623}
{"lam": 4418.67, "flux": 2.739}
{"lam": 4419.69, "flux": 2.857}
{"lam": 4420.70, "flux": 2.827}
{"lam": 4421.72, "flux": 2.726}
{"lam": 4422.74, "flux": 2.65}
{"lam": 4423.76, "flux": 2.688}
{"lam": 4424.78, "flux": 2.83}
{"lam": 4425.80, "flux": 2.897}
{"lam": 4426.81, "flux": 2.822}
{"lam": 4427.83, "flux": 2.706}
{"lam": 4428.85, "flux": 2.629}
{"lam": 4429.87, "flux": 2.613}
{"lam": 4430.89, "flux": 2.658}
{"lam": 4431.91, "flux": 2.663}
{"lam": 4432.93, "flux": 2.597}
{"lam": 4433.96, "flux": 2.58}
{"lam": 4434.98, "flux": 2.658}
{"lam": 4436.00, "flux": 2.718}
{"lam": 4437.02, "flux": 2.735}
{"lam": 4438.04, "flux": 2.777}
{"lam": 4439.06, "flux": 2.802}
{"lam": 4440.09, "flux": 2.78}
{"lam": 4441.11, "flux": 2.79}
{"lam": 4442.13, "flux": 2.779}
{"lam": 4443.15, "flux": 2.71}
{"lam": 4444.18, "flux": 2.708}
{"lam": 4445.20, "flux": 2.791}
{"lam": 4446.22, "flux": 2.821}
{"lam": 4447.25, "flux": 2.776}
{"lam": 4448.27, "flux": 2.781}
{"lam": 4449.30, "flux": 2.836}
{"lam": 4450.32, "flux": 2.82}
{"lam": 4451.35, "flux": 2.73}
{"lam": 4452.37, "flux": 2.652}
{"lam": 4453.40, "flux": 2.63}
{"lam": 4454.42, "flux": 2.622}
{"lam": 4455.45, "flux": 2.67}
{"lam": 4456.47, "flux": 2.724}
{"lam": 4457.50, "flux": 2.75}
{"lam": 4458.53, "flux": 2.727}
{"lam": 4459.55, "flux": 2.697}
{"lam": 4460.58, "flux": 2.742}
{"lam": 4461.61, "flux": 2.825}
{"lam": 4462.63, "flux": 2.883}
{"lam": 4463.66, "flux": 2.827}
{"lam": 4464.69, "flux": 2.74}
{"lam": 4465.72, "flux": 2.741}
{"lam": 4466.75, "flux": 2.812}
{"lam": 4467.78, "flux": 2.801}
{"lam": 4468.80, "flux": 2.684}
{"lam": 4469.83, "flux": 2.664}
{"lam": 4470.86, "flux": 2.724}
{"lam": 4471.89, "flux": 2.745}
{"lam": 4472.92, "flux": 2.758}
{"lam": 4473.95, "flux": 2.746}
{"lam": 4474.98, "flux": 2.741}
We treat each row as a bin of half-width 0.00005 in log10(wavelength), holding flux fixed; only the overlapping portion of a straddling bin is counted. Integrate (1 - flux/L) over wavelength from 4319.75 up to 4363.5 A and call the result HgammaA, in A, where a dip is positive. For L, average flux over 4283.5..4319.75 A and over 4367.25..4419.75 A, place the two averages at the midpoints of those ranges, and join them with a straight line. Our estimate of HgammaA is 1.1 A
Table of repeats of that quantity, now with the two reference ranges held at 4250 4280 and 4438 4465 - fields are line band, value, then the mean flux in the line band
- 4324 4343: 0.5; 2.6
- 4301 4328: 2.2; 2.44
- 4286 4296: 0.1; 2.62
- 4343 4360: 1.8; 2.4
